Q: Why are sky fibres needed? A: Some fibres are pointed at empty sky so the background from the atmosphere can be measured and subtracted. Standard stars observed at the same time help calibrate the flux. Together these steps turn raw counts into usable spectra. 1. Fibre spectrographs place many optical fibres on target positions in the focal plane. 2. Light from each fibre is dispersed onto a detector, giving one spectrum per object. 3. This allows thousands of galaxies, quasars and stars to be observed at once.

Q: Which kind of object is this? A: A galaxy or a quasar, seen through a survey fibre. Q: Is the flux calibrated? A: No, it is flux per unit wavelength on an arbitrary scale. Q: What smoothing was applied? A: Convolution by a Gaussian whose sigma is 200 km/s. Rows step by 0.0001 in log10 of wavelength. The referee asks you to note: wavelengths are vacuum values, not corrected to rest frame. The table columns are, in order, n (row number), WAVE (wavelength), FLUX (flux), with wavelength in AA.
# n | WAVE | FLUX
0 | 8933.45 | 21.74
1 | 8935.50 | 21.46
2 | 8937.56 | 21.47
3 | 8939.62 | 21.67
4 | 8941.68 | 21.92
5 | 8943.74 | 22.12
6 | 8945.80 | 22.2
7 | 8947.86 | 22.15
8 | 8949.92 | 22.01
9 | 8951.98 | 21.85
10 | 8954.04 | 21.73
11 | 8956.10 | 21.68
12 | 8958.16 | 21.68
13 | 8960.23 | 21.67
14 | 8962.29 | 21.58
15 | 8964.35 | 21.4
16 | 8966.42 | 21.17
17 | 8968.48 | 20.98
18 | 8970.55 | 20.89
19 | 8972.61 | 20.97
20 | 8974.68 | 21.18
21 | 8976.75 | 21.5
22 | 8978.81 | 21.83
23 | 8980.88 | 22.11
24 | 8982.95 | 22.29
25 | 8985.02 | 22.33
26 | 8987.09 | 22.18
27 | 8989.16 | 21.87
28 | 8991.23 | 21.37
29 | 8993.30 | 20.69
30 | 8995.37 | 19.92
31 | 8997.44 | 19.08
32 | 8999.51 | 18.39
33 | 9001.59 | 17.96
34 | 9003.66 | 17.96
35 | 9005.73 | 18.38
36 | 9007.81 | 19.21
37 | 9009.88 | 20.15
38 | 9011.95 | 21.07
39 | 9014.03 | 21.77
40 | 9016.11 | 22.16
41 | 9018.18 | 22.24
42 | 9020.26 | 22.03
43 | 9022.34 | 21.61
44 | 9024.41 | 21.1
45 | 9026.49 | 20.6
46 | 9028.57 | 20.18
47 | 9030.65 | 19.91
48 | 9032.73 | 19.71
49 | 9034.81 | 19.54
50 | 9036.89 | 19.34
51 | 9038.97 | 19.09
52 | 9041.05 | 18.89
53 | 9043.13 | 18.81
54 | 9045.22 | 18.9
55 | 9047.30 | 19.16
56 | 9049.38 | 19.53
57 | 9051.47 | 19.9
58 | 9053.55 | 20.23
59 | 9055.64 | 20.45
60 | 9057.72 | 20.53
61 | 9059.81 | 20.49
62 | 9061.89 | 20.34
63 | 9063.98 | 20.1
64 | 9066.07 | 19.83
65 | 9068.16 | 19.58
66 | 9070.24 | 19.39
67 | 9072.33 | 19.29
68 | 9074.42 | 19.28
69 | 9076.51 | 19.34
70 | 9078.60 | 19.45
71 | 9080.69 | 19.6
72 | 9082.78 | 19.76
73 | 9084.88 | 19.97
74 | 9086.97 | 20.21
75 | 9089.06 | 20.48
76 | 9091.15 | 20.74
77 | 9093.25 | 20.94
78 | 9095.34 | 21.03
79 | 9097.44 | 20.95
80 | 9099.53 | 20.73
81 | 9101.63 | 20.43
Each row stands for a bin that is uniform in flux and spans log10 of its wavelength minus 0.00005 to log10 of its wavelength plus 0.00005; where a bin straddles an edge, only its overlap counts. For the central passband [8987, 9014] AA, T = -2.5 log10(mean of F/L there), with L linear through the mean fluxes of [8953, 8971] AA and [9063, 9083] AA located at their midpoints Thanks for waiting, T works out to 0.05 mag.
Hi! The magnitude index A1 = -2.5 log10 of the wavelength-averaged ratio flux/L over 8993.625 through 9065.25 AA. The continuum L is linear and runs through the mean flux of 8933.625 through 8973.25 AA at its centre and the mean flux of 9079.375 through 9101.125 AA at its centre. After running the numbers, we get 0.05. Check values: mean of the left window 21.6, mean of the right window 20.4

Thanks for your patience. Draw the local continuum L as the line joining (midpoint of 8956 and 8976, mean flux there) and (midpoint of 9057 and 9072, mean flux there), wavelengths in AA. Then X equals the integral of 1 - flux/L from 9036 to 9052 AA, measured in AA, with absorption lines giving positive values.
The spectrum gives 0.9 AA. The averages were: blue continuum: 21.3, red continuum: 20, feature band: 19.2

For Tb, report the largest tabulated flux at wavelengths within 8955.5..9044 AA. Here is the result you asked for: 22.33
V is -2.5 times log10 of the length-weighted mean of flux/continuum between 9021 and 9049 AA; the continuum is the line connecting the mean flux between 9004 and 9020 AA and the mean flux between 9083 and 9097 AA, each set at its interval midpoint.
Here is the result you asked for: 0.045 mag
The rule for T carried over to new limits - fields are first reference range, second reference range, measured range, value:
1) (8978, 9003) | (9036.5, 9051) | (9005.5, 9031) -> -0.05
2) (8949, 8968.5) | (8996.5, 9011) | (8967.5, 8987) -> -0.06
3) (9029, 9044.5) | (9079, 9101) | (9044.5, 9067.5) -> -0.01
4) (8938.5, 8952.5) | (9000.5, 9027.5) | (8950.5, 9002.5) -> 0.01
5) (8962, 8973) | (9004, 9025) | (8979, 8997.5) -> -0.02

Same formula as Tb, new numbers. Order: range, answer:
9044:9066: 20.53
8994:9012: 21.07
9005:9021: 22.24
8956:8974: 21.68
